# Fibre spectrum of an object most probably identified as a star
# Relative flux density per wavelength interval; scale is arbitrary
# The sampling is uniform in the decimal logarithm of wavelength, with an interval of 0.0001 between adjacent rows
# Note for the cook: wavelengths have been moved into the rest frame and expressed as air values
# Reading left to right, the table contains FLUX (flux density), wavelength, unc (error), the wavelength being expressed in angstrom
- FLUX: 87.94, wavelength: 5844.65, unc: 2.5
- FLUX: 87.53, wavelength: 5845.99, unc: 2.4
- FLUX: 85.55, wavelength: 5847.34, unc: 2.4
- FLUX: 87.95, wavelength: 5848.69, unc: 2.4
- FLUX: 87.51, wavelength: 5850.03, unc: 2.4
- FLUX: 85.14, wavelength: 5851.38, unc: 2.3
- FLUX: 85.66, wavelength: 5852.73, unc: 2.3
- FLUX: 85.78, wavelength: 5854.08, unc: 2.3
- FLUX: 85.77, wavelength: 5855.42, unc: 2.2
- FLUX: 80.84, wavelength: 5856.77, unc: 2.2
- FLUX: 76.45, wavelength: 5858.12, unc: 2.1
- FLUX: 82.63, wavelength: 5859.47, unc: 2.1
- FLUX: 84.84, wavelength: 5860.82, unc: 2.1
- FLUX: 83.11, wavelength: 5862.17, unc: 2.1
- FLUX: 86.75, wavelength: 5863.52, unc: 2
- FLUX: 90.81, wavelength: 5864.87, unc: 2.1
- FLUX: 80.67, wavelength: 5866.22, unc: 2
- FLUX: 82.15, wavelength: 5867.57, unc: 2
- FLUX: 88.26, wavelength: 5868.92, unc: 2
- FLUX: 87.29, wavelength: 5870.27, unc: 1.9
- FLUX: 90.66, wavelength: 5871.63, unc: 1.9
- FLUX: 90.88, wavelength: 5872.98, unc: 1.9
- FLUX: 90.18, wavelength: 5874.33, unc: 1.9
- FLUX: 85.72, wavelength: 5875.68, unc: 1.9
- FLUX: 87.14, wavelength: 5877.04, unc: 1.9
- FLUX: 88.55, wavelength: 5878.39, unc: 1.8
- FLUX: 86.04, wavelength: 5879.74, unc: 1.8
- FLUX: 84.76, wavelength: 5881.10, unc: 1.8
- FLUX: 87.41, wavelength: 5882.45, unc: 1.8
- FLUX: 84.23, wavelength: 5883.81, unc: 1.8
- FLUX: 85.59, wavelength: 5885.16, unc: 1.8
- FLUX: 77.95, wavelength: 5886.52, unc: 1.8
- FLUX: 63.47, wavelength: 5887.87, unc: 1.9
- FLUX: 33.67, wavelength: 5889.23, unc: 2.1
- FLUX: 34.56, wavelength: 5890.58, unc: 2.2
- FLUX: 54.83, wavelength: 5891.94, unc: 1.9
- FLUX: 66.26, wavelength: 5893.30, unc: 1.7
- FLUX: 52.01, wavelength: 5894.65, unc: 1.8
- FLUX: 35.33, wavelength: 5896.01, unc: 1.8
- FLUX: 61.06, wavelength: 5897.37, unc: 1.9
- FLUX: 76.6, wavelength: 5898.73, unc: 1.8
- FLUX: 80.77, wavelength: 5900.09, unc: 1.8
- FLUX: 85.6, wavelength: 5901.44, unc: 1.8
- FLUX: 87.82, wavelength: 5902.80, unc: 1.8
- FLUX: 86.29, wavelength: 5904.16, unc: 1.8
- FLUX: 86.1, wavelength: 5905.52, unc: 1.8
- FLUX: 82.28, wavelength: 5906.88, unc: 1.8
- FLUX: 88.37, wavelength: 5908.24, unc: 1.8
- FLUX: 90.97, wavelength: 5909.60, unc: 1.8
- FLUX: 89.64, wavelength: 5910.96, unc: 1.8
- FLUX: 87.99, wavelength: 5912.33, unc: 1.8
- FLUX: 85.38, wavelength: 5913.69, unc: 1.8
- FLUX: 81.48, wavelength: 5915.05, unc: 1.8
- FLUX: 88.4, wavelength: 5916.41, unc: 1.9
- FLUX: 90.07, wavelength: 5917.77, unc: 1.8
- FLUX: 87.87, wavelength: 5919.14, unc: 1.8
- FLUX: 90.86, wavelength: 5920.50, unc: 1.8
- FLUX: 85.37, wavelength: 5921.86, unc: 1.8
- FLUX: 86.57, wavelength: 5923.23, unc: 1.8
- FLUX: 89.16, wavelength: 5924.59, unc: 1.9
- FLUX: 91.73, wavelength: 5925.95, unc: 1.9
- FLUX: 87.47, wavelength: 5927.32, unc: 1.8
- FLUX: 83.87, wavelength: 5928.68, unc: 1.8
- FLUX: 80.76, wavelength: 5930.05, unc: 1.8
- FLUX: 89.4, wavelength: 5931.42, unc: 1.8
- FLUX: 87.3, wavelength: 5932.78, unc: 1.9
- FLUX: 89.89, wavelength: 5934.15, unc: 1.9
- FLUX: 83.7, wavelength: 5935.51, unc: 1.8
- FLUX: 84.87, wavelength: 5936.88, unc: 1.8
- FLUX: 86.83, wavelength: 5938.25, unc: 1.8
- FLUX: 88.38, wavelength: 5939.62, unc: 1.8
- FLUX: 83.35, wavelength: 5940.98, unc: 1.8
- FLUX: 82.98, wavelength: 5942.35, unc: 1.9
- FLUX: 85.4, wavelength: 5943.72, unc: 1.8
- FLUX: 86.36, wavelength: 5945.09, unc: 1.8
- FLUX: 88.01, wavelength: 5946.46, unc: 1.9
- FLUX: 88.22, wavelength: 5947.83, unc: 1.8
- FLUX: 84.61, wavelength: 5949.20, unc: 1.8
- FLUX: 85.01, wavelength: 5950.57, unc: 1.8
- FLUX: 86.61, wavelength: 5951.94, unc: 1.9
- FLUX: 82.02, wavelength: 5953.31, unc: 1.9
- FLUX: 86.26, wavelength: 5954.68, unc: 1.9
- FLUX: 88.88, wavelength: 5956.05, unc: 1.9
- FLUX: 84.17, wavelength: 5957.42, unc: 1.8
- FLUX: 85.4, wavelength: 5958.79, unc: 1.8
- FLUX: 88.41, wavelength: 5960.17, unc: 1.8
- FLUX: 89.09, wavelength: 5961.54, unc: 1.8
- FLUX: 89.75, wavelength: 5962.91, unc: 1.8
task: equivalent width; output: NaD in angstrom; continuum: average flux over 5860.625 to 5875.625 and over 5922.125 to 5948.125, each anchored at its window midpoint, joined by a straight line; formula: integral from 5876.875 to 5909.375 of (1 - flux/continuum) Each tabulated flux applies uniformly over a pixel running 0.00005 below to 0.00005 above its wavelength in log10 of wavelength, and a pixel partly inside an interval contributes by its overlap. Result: 5.1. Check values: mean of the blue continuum 86.9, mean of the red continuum 86.5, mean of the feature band 73.2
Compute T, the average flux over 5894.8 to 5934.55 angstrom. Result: 83.5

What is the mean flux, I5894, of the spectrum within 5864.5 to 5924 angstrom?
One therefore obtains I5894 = 79.7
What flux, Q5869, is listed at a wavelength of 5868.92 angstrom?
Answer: 88.26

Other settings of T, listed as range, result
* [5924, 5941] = 86.8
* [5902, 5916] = 86.6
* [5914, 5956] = 86.5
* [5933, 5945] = 85.8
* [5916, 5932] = 87.6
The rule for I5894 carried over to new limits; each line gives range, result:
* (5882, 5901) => 63.8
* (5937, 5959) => 85.8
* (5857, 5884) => 85.9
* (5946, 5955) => 85.8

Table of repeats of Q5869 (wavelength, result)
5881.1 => 84.76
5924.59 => 89.16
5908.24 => 88.37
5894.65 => 52.01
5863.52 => 86.75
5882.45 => 87.41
